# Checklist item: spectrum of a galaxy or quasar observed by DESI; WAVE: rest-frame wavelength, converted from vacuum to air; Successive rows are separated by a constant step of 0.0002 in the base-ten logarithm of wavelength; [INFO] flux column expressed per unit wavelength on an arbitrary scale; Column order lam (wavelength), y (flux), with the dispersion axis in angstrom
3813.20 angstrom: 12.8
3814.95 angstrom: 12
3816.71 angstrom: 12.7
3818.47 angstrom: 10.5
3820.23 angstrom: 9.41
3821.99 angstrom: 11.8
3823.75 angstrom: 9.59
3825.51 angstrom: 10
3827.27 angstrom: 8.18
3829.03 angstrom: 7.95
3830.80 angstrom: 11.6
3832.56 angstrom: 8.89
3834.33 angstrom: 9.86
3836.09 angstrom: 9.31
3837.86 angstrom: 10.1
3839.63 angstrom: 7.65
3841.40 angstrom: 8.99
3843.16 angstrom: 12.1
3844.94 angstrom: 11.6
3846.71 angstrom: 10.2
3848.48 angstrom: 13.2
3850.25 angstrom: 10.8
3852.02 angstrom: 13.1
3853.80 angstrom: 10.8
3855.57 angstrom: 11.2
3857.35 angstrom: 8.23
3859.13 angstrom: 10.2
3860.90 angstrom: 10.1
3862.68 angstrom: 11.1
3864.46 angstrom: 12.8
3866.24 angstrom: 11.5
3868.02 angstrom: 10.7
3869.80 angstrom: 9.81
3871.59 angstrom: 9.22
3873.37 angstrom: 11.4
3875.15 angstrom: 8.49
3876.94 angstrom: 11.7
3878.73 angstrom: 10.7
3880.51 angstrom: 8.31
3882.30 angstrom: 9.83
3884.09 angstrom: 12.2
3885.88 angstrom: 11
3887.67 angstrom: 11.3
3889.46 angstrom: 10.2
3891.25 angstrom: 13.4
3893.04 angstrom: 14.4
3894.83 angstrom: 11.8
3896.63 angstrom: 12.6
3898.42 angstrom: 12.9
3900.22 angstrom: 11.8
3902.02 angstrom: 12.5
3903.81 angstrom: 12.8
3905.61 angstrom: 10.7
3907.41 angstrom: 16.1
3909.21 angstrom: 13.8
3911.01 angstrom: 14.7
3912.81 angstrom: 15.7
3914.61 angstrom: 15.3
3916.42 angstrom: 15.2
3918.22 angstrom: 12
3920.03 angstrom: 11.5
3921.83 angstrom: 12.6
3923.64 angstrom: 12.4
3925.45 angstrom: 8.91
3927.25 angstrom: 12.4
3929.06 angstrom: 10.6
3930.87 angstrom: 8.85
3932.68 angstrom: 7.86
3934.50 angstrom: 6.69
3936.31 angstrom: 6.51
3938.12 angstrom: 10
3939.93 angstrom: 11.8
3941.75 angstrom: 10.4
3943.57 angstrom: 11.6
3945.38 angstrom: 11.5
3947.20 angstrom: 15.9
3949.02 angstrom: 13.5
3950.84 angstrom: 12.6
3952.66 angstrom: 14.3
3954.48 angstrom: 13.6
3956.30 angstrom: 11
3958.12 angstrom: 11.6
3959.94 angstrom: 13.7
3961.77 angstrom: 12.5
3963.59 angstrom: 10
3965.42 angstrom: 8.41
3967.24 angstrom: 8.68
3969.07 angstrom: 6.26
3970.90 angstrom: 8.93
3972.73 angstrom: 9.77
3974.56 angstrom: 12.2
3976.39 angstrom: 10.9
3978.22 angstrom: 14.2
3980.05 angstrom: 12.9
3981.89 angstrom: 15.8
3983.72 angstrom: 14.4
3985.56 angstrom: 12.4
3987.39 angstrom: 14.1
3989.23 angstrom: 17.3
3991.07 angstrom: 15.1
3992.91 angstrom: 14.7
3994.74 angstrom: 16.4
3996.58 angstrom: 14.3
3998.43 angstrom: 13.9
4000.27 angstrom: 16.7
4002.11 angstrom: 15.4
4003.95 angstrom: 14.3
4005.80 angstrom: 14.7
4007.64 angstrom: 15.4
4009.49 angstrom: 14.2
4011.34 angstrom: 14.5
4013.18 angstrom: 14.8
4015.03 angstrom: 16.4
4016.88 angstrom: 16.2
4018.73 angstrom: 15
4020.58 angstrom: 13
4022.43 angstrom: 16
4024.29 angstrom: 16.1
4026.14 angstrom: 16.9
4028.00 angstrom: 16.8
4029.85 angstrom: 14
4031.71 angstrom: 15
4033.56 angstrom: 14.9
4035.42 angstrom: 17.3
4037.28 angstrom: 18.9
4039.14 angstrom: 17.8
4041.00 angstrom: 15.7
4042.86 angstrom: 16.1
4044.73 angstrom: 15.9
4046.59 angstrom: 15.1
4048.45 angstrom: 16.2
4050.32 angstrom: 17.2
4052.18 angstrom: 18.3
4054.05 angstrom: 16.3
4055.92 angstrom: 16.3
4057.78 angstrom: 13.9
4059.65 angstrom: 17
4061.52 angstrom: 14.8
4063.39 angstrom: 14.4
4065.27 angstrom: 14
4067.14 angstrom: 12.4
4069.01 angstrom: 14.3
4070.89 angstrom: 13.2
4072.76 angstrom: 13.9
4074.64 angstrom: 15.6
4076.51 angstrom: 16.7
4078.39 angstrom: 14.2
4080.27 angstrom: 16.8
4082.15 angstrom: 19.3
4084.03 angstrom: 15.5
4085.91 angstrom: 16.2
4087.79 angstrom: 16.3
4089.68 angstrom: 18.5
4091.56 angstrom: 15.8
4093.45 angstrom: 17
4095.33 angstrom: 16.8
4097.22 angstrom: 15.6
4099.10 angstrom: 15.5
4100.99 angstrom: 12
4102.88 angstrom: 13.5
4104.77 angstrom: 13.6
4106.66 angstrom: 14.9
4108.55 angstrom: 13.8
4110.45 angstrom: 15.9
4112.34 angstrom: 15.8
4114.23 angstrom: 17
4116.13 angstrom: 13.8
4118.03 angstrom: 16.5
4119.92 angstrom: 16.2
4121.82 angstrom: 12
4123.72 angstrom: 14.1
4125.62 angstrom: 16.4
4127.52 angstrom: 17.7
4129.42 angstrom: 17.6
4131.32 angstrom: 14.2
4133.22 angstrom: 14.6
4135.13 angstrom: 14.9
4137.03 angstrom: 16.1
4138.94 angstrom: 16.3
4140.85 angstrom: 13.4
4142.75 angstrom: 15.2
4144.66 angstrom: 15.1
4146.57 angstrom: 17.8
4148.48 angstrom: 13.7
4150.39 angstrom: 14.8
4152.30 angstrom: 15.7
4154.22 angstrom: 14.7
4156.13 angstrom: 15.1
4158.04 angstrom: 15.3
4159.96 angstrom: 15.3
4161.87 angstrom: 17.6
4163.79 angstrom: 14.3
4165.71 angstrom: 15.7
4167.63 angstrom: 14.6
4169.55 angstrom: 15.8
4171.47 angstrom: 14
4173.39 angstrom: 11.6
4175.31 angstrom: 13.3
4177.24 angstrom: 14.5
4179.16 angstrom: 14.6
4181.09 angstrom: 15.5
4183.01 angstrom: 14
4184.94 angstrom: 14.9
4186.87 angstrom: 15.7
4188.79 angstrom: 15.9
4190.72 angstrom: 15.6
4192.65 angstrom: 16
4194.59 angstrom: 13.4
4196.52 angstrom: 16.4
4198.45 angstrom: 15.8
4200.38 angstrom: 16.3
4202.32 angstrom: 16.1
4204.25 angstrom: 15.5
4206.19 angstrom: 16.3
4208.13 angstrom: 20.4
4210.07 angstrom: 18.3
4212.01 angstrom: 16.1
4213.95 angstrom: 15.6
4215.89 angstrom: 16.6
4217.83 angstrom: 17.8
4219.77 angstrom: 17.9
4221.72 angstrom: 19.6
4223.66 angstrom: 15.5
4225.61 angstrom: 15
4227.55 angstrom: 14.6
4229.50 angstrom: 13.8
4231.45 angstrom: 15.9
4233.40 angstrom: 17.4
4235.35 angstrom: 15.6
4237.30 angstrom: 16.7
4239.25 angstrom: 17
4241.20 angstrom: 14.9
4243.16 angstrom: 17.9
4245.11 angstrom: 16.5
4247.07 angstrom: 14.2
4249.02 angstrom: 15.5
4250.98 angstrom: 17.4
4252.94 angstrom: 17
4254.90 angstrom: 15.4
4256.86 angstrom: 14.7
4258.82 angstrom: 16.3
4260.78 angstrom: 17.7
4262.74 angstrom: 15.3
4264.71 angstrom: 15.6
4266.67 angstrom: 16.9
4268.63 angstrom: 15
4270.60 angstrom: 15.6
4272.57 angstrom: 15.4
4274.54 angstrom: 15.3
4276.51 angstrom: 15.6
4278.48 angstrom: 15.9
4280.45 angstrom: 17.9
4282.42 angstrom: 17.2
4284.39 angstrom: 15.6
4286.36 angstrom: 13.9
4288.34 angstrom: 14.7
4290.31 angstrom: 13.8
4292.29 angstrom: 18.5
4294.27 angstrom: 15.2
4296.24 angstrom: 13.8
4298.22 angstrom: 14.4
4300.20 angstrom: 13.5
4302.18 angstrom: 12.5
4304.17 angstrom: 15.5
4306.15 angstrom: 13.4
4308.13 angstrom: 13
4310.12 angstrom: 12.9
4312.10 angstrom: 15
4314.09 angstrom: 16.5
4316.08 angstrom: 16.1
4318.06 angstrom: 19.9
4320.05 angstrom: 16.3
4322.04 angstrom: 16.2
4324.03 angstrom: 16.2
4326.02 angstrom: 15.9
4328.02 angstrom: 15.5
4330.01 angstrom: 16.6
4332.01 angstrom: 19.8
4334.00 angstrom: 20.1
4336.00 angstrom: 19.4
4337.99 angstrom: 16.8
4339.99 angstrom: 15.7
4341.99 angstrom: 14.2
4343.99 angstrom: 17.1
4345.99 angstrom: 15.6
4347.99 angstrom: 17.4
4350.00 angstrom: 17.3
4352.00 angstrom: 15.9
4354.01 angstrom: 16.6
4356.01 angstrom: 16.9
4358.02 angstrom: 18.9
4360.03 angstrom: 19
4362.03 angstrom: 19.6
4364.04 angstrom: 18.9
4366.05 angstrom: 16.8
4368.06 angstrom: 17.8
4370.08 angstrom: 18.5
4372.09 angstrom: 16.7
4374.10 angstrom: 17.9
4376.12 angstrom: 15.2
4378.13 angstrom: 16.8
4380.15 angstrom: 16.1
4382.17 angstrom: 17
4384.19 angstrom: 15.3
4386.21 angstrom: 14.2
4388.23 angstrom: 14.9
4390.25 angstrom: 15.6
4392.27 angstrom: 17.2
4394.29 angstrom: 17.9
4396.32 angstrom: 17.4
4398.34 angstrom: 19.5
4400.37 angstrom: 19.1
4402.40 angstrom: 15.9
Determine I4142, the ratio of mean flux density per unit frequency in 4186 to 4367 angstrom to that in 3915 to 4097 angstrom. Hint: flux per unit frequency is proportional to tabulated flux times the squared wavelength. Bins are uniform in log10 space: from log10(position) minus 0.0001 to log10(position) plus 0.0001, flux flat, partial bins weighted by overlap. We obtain 1.32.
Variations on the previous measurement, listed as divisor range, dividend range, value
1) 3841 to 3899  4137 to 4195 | 1.57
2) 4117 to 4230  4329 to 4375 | 1.23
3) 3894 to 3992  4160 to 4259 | 1.49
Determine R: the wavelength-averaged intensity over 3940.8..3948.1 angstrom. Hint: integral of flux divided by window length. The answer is 12.3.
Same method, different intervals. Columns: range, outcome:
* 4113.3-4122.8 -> 15.1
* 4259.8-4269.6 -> 16.1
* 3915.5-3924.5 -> 12.7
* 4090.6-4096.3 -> 16.5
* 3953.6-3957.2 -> 12.3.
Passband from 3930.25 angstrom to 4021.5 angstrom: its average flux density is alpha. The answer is 12.7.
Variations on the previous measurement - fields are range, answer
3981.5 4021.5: 14.9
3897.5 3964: 12.1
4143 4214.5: 15.4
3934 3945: 9.71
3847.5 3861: 11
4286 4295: 15.3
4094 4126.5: 14.9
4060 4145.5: 15.3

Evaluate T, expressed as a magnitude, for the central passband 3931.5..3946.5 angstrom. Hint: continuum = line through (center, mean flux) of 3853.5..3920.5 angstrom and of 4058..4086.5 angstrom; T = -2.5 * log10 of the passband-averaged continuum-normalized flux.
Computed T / 0.31 mag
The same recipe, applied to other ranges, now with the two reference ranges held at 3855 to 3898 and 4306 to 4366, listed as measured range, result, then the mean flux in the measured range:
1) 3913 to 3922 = -0.183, 13.6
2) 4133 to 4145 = -0.060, 15.1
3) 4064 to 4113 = -0.121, 15.3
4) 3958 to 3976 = 0.189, 10.2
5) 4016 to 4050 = -0.227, 16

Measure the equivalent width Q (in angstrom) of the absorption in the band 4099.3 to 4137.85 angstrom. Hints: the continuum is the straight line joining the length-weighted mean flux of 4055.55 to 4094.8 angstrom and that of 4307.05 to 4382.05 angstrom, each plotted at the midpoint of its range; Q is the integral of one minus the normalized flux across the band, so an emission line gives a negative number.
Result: 1.8 angstrom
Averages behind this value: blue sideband 15.5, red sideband 16.9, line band 15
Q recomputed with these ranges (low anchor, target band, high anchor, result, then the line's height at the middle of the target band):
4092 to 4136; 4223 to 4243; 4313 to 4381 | 0.59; 16.2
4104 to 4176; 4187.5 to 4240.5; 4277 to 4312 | -4.76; 15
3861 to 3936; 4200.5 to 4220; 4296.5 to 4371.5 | -2.42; 15.1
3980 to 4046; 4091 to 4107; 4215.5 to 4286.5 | 0.73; 15.7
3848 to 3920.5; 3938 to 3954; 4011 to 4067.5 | 1.02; 13.4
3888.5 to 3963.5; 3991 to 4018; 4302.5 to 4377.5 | -4.42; 13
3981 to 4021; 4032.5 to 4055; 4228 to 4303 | -2.30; 15.1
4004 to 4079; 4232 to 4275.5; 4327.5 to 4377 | 1.88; 16.8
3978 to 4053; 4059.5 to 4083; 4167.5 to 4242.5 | 0.79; 15.6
